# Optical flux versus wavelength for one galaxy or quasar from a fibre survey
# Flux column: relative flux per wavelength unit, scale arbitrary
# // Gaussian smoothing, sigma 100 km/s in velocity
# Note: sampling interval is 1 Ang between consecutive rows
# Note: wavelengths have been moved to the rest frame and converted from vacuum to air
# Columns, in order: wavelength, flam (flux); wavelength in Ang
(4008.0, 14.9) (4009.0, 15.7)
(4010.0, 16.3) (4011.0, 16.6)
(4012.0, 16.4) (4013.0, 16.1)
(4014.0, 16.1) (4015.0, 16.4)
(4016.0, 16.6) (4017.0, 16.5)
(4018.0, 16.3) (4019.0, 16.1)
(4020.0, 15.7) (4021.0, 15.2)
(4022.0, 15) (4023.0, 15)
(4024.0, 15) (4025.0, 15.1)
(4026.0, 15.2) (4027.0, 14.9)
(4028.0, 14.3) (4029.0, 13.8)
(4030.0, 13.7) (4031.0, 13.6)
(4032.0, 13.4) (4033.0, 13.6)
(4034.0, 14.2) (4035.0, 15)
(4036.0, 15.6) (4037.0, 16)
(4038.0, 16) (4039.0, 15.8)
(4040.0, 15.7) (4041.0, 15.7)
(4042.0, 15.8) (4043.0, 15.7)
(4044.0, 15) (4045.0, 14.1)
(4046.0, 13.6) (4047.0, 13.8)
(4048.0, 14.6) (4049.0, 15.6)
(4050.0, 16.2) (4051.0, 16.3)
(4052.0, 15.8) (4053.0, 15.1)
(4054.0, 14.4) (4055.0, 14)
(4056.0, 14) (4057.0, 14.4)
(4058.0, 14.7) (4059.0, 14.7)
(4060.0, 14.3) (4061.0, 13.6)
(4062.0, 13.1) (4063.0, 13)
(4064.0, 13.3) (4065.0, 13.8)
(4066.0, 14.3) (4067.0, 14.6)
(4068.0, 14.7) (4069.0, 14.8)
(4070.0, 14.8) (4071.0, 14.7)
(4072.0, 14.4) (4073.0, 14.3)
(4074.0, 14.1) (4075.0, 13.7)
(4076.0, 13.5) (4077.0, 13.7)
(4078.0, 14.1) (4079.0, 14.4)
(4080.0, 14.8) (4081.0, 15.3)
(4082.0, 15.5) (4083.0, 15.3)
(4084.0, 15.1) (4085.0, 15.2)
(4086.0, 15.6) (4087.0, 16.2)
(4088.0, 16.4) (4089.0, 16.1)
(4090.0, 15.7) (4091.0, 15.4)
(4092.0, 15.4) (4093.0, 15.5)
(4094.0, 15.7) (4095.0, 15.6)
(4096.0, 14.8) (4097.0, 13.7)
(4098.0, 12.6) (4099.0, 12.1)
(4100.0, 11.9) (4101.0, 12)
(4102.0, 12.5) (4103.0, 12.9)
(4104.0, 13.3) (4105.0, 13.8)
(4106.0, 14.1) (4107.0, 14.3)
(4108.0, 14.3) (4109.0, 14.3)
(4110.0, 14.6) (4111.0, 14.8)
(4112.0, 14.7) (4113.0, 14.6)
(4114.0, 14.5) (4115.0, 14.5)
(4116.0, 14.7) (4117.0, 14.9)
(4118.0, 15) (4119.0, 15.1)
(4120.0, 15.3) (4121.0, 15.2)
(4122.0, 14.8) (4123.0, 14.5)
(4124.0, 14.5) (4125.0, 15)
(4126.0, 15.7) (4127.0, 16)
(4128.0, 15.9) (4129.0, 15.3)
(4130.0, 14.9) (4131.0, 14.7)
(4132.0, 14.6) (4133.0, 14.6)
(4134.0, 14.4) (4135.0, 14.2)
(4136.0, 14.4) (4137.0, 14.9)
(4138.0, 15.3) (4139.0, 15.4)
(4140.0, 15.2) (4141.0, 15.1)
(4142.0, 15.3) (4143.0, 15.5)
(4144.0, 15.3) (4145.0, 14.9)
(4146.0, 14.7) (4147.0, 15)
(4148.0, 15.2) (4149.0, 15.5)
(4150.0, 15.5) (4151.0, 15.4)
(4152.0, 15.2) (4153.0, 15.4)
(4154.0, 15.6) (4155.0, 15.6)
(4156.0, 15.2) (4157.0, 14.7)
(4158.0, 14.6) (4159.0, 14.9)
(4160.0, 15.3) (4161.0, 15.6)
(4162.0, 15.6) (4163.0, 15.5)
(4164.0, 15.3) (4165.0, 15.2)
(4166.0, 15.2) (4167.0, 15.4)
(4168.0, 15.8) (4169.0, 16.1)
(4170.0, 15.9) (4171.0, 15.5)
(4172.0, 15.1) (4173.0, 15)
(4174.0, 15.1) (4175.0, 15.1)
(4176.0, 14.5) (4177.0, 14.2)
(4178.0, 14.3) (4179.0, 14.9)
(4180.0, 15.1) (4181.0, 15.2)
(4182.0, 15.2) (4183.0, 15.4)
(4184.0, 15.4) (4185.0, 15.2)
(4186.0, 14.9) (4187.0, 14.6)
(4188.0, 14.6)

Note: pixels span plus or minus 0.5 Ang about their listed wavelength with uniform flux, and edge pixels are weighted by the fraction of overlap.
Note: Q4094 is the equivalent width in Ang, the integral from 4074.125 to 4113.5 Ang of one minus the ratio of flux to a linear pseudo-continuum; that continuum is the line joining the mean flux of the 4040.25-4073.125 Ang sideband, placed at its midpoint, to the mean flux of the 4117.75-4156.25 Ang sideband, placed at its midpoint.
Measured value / 1.0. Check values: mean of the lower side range 14.6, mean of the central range 14.4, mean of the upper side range 15.1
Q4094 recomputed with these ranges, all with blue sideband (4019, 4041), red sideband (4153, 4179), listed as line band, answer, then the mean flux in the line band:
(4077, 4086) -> 0.1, 14.9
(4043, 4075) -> 1.1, 14.5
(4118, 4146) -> 0.2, 15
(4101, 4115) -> 1.0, 14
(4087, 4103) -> 0.7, 14.4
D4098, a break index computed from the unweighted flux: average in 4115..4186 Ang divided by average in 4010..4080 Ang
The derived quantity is 1.0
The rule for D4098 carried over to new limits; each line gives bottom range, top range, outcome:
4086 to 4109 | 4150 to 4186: 1.06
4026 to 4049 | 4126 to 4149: 1.02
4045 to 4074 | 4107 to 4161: 1.04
